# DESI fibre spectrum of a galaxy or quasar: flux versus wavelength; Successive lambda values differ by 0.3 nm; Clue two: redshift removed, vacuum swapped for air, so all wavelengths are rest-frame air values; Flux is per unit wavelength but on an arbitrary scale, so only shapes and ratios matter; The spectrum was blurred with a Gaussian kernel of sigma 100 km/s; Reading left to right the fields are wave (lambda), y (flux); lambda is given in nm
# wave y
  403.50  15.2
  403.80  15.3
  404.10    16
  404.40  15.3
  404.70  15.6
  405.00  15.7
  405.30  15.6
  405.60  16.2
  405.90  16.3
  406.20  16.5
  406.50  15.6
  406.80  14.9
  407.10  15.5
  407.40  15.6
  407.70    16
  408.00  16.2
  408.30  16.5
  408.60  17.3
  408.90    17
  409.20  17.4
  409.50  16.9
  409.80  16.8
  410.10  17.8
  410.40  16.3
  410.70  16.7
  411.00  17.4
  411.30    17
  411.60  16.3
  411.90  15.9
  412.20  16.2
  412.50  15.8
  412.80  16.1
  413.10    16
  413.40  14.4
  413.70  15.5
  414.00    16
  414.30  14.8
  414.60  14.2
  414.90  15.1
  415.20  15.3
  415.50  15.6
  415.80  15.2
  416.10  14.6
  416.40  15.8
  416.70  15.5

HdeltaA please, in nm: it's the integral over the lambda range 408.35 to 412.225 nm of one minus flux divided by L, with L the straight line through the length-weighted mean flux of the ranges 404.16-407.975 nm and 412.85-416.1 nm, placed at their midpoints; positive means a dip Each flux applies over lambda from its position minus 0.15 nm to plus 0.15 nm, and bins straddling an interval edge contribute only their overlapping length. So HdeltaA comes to -0.34 nm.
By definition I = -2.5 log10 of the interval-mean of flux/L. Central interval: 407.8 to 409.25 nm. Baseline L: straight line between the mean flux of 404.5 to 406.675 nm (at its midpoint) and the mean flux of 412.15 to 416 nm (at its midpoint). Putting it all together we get -0.07 mag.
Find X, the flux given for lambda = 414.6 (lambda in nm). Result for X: 14.2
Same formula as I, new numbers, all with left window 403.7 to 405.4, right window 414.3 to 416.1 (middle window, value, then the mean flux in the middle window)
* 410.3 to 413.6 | -0.068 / 16.2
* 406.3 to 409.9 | -0.062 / 16.3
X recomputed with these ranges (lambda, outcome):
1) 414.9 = 15.1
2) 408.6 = 17.3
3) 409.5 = 16.9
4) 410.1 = 17.8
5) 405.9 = 16.3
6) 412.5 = 15.8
